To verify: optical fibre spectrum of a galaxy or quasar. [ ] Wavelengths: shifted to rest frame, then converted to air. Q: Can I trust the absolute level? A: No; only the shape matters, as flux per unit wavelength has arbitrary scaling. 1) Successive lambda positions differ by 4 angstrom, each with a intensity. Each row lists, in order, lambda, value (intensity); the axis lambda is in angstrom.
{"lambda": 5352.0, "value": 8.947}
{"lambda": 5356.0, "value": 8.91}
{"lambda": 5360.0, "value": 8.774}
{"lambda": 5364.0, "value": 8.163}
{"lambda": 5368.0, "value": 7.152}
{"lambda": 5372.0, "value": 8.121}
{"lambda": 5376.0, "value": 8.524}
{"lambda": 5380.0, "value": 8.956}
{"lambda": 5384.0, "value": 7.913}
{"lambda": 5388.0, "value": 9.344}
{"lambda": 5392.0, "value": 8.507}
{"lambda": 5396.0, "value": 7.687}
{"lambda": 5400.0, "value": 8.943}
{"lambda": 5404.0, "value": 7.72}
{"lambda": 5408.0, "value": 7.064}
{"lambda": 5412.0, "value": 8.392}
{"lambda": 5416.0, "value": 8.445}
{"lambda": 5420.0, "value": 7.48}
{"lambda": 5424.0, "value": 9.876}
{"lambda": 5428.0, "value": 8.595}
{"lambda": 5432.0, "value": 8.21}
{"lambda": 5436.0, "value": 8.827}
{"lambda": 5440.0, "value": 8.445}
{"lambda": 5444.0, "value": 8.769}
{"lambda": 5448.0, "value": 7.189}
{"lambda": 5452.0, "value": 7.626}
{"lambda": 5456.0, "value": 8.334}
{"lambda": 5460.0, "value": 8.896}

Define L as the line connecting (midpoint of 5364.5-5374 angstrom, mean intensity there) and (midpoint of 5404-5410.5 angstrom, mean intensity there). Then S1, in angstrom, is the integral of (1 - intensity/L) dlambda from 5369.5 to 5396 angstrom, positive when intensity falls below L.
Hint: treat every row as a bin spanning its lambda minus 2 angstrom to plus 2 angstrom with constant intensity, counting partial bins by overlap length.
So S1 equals -3.1 angstrom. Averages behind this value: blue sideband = 7.72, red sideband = 7.37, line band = 8.47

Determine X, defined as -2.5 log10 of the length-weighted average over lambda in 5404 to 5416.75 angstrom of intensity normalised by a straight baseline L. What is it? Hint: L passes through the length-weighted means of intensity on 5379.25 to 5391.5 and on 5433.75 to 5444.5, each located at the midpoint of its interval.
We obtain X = 0.10 mag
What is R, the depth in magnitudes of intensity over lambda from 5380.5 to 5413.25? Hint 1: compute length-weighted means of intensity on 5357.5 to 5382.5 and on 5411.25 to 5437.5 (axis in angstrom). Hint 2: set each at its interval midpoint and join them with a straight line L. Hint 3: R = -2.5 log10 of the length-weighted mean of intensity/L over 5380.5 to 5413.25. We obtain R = 0.02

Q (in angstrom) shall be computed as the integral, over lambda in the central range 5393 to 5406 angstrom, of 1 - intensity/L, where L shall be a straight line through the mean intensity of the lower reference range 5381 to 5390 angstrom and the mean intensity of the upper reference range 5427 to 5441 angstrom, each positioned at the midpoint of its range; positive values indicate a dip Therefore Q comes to 0.7 angstrom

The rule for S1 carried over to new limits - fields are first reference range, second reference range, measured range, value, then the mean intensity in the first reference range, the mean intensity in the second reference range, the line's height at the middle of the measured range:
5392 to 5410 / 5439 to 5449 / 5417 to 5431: -0.9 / 7.93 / 8.2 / 8.07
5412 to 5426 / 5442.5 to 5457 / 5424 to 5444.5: -1.1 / 8.57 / 7.93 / 8.25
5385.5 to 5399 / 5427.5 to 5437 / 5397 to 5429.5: 0.9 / 8.52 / 8.51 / 8.51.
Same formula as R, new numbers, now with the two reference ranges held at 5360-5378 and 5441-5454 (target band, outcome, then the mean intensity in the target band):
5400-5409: 0.03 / 7.77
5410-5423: -0.04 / 8.24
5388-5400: -0.06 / 8.45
